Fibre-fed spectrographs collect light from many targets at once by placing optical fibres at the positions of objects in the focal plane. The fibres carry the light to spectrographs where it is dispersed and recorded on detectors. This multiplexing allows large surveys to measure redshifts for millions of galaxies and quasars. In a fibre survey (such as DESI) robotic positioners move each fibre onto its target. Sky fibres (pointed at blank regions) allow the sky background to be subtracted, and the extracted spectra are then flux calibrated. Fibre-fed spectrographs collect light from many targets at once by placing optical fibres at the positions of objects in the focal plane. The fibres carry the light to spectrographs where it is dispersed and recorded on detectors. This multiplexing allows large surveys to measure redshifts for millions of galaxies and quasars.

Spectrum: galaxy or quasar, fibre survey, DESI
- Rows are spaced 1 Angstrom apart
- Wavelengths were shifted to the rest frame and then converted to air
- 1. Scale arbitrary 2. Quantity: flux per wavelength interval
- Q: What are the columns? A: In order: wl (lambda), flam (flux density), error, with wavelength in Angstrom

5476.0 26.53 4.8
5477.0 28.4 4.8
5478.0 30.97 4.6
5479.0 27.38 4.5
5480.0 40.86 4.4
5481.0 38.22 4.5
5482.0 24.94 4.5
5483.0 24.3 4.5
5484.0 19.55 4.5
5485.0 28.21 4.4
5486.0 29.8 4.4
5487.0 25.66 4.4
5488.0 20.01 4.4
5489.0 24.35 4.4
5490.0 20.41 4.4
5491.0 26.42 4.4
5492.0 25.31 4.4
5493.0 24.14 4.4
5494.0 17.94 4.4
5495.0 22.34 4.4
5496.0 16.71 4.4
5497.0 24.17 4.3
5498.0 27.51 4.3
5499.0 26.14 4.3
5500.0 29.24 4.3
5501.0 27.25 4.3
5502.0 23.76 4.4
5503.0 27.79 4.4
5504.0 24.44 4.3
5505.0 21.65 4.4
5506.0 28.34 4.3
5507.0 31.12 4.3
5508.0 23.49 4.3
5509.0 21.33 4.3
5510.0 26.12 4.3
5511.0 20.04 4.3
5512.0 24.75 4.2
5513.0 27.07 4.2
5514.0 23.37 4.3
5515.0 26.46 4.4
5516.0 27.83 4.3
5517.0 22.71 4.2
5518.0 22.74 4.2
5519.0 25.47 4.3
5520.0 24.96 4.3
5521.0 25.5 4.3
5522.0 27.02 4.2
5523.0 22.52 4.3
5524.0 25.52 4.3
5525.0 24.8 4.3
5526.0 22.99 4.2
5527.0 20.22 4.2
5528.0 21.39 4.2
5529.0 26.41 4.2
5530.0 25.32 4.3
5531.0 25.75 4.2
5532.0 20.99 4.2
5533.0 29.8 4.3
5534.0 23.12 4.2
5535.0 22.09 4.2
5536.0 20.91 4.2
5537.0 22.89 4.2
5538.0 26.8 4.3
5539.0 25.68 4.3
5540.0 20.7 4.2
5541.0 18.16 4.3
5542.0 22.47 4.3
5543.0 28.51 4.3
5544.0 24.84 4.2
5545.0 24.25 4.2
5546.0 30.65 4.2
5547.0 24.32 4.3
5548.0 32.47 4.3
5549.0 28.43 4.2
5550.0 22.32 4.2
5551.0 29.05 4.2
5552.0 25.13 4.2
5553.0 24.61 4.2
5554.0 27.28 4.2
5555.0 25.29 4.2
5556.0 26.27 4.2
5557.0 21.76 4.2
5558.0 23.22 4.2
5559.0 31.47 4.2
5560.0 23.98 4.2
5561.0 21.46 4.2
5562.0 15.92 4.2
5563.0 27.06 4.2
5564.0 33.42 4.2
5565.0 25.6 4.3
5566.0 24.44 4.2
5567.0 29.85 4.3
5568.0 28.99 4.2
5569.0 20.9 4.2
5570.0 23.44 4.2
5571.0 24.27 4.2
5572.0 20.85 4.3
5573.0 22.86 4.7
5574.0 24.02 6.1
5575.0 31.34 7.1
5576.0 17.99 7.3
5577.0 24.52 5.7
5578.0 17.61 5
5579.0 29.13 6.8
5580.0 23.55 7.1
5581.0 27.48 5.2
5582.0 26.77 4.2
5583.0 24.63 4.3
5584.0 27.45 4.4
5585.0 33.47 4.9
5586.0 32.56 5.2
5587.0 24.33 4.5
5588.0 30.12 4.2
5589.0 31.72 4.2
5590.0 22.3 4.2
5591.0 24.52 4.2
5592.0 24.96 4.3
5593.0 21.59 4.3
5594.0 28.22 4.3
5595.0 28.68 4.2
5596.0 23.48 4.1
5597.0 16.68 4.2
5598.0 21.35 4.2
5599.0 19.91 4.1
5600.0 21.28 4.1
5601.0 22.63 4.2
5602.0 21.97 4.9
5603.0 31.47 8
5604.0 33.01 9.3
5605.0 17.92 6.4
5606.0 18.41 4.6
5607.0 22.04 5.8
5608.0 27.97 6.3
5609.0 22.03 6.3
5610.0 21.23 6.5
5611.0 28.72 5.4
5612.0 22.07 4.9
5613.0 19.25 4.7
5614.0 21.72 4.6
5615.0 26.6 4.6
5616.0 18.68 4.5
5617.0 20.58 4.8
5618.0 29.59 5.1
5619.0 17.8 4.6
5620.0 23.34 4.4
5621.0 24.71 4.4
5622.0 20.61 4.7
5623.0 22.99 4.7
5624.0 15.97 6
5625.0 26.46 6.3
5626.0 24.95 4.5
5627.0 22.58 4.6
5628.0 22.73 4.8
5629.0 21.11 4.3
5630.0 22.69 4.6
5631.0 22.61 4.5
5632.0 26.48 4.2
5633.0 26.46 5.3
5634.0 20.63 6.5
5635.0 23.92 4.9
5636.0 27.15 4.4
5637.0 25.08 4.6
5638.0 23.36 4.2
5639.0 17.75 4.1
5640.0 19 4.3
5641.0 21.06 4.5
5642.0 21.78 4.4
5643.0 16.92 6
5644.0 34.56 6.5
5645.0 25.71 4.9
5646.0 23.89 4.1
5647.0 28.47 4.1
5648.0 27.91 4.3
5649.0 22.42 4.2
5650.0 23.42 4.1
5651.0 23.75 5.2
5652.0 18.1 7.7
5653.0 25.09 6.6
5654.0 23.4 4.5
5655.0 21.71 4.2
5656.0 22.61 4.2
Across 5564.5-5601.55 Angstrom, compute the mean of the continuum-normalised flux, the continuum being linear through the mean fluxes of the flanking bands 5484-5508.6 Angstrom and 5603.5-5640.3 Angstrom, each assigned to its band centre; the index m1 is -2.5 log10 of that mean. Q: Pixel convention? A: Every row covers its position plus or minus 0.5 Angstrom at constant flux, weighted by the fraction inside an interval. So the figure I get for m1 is -0.07 mag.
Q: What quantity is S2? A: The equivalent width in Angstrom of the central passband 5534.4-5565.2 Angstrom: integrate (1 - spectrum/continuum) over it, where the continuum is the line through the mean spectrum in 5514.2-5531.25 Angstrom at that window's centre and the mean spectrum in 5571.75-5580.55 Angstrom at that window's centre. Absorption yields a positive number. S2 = -1.3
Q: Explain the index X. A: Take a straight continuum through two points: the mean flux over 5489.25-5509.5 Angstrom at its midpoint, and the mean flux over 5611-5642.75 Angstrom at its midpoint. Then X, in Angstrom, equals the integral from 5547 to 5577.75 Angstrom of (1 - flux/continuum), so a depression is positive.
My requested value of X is -2.1 Angstrom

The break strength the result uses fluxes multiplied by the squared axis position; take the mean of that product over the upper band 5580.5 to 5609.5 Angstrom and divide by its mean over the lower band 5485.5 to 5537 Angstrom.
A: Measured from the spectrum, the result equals 1.06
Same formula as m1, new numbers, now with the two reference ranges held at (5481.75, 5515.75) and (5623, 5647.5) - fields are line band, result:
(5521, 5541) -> 0.02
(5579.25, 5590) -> -0.17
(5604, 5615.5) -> 0.03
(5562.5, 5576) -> -0.07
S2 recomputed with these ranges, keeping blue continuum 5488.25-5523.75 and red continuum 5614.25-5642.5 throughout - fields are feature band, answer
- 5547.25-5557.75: -1.0 Angstrom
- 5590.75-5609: -0.4 Angstrom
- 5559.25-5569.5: -0.7 Angstrom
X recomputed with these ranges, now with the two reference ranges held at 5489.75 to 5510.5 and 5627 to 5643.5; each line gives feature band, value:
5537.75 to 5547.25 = -0.3 Angstrom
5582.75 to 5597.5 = -2.0 Angstrom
